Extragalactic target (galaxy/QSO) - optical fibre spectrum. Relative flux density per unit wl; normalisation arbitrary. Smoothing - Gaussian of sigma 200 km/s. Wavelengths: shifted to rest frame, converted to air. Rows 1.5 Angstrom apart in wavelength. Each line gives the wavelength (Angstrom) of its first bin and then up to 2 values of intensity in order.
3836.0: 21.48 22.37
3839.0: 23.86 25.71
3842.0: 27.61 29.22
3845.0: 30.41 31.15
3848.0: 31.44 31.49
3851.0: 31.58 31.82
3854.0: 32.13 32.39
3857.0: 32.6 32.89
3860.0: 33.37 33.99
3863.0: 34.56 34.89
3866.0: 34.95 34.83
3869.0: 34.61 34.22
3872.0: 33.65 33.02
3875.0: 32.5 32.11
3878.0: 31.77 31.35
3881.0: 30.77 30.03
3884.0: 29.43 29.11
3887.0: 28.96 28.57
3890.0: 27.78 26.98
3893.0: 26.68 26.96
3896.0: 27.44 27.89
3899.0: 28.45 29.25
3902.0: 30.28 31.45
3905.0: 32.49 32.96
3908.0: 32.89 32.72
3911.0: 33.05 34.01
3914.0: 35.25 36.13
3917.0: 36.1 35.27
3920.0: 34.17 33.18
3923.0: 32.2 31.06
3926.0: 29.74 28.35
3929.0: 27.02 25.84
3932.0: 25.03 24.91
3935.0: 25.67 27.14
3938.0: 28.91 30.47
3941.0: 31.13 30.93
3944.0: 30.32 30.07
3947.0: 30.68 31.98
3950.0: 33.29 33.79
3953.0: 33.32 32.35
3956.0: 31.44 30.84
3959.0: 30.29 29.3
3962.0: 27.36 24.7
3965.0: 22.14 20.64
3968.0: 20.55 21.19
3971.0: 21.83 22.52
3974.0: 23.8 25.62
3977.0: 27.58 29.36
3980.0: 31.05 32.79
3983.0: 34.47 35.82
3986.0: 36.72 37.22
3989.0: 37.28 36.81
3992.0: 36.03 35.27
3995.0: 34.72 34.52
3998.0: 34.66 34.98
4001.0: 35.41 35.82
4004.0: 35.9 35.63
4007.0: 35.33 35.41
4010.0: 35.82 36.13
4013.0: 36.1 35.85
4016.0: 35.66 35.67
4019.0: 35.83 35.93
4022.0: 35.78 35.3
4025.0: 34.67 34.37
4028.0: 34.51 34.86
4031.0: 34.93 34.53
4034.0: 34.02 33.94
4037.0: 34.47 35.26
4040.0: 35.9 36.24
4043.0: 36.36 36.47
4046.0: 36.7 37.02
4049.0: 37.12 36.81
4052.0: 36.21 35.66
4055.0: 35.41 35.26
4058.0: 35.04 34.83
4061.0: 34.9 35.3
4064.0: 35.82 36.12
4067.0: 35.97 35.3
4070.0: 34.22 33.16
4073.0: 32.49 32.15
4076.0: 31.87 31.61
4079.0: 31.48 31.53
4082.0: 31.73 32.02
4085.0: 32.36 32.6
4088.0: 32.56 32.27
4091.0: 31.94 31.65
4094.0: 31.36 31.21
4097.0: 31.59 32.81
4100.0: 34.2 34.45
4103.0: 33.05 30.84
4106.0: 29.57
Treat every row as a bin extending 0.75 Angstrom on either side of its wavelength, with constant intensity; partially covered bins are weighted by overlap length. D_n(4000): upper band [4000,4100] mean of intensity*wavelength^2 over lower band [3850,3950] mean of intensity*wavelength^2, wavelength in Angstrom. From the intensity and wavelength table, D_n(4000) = 1.2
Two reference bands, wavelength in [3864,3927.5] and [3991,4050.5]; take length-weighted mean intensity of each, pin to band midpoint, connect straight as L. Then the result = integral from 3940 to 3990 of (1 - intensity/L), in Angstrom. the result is 6.3 Angstrom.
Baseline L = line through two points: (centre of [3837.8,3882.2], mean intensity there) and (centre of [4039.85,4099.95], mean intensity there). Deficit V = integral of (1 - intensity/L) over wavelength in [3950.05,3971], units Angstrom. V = 3.4 Angstrom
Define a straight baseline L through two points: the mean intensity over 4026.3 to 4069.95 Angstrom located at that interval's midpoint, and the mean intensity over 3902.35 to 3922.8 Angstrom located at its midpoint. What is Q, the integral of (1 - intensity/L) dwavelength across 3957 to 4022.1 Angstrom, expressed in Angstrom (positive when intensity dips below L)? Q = 5.28 Angstrom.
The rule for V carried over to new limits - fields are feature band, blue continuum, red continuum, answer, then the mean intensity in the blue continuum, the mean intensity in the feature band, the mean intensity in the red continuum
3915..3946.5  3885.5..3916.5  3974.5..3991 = 1.3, 30.5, 30.1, 33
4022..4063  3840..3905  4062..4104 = -3.6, 31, 35.4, 32.9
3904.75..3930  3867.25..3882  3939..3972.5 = -1.8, 32.8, 32.7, 28.4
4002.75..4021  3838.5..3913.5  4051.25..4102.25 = -1.7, 31.1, 35.8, 33.4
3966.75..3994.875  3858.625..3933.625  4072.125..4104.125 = 1.3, 31.3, 30.3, 32.2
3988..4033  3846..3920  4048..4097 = -3.3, 31.8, 35.5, 33.7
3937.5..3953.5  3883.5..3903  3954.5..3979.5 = -2.9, 28.3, 31.4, 25.8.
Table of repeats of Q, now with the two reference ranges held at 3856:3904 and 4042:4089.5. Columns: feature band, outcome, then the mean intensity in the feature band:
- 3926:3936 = 1.7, 26.4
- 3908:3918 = -0.9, 34.4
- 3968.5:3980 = 2.8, 24.9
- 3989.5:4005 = -1.1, 35.4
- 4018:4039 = -0.7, 34.9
